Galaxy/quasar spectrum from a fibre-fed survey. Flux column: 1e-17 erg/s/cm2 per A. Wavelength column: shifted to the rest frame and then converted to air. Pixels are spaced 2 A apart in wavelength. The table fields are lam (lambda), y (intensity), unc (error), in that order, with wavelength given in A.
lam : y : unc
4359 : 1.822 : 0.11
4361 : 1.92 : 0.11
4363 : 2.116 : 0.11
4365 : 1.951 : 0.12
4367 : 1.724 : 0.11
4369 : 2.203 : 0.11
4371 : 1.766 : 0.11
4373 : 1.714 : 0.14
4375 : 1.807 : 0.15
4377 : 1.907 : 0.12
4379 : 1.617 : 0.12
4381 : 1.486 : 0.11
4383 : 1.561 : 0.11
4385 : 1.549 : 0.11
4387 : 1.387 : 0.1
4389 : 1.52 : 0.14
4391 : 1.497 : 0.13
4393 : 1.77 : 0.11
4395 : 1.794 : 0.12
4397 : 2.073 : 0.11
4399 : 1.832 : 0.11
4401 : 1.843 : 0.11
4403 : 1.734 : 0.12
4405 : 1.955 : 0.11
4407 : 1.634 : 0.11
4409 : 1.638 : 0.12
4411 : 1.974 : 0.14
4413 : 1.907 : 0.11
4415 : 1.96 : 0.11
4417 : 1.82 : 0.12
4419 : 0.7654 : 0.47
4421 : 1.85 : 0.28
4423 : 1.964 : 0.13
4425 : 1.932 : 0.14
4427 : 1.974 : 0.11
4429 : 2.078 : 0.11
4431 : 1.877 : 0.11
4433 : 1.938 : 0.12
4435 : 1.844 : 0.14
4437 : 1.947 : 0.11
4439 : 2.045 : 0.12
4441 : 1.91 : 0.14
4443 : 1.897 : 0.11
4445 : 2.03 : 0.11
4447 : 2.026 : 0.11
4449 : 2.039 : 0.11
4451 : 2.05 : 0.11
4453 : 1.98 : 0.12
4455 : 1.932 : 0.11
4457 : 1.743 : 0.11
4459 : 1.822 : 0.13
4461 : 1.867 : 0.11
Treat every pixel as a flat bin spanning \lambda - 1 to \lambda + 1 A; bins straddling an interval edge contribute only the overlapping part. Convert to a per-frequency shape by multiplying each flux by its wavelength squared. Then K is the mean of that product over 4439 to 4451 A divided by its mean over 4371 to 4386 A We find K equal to 1.23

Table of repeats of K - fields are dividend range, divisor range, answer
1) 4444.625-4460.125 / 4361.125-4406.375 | 1.14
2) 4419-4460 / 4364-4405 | 1.13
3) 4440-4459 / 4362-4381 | 1.09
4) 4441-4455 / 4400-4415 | 1.11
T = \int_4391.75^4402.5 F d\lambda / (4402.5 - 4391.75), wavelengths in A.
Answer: 1.85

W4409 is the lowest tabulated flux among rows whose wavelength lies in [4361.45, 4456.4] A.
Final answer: 0.7654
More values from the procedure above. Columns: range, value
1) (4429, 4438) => 1.844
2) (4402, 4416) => 1.634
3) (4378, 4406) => 1.387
